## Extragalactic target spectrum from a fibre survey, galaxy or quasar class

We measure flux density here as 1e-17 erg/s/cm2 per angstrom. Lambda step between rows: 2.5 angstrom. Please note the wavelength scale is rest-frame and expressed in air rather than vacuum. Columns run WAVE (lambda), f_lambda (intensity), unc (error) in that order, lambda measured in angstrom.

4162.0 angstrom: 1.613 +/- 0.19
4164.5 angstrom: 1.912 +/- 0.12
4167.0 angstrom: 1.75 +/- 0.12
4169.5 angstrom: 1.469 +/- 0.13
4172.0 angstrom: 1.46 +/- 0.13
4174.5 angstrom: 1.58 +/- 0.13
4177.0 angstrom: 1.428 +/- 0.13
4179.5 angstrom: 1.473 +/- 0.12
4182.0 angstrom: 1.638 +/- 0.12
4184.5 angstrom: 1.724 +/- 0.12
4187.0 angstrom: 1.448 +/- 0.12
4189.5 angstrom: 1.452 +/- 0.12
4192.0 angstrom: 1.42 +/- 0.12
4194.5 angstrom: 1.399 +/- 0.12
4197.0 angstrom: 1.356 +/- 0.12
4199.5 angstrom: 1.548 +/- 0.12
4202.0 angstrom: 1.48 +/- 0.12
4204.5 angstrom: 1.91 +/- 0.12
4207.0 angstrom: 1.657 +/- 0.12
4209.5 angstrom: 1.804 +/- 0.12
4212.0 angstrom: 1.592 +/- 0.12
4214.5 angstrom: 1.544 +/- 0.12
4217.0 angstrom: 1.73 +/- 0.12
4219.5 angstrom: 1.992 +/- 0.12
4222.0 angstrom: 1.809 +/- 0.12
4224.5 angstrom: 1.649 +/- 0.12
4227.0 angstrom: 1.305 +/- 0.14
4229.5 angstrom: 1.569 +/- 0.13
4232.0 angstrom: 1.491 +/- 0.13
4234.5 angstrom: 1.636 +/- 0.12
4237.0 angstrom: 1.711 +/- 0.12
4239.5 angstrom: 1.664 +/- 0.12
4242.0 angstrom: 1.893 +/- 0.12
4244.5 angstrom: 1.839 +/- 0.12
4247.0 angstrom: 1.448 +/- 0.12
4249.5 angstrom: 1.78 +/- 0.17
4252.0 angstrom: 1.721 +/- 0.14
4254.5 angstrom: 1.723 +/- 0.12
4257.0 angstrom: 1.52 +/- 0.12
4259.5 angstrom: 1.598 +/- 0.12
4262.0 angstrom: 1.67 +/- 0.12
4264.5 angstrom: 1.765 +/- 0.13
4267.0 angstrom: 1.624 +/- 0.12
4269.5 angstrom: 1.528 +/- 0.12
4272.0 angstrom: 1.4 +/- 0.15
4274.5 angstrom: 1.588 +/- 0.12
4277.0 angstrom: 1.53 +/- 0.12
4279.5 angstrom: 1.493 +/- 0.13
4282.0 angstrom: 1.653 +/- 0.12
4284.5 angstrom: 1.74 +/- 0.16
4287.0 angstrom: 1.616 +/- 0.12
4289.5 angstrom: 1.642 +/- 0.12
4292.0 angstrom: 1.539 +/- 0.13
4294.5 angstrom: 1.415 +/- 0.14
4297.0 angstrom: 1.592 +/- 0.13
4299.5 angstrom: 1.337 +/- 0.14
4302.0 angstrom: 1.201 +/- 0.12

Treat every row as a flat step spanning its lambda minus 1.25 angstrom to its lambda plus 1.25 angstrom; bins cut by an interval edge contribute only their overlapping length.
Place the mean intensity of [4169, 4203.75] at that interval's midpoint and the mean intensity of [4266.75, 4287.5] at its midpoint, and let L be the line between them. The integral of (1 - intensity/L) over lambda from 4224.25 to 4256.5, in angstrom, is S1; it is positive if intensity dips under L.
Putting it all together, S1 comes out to -2.2 angstrom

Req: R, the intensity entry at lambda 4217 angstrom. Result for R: 1.73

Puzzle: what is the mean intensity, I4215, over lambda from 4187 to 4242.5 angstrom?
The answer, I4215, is 1.61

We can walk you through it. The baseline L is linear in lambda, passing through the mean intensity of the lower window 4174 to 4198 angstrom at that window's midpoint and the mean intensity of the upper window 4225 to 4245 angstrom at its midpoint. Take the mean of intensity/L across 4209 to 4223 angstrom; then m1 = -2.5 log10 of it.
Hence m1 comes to -0.11 mag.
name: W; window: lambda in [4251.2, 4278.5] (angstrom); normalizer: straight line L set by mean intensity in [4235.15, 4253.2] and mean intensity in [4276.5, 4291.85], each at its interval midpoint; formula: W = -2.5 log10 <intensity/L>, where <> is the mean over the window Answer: 0.04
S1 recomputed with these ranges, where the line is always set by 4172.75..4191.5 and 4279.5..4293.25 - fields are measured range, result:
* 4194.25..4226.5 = -2.0 angstrom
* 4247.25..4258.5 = -0.5 angstrom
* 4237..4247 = -1.0 angstrom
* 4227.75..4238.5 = -0.1 angstrom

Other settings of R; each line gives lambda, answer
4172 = 1.46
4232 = 1.491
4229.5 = 1.569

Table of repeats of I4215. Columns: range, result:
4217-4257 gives 1.68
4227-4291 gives 1.63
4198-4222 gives 1.7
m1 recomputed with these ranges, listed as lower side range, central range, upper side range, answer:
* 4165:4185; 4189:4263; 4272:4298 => -0.041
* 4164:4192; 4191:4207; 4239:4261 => 0.046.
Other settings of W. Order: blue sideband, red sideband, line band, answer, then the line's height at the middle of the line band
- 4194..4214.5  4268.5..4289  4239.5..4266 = -0.07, 1.58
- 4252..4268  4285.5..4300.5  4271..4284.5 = 0.02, 1.59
